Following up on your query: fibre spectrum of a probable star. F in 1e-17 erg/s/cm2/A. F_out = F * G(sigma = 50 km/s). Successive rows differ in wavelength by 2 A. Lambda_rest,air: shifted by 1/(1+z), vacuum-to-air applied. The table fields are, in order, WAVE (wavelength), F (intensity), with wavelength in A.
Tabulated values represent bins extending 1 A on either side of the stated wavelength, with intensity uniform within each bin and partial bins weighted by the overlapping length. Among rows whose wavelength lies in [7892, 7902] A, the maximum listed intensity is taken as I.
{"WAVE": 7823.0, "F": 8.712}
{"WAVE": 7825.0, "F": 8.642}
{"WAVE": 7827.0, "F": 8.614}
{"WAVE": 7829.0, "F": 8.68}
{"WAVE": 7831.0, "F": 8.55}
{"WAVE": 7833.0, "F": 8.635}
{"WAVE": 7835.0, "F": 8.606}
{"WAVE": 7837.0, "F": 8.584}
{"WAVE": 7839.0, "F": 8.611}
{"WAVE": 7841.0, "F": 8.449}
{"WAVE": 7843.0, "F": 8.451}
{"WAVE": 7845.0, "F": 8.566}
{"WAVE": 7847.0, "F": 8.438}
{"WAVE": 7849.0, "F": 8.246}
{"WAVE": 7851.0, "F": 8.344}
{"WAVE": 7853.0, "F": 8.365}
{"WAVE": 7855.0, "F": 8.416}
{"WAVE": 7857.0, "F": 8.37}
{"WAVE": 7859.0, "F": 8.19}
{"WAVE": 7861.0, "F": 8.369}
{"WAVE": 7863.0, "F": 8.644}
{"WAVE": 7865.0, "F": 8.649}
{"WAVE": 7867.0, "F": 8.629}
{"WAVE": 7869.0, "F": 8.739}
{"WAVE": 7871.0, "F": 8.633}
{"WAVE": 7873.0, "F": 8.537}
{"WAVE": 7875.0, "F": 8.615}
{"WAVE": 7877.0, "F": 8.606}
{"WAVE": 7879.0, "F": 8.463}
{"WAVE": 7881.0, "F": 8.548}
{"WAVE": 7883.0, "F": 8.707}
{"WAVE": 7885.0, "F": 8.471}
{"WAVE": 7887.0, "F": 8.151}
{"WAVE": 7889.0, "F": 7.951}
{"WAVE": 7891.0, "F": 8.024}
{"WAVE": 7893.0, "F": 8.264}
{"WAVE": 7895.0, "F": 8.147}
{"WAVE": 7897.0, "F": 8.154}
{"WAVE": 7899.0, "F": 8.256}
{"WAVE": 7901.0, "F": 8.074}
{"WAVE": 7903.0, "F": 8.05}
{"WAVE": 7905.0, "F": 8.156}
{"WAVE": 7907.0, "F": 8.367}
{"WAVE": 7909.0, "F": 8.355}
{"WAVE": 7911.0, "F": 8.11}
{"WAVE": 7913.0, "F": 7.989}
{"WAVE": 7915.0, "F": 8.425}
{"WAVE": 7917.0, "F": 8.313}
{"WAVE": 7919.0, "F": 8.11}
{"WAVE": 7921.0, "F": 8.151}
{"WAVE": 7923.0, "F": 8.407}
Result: 8.264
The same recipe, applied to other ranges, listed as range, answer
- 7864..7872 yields 8.739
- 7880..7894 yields 8.707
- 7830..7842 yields 8.635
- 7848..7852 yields 8.344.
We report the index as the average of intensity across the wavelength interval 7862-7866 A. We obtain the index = 8.65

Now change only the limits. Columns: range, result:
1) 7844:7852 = 8.4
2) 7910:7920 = 8.19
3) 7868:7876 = 8.63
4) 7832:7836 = 8.62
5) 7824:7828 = 8.63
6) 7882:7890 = 8.32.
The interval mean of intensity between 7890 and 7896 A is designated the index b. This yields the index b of 8.14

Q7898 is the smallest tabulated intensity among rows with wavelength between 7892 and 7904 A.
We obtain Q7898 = 8.05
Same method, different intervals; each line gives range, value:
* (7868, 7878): 8.537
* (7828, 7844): 8.449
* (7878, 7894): 7.951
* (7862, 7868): 8.629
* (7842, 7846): 8.451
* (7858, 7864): 8.19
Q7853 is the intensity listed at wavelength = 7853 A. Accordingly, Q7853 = 8.365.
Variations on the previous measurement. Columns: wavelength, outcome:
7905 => 8.156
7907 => 8.367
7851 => 8.344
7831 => 8.55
